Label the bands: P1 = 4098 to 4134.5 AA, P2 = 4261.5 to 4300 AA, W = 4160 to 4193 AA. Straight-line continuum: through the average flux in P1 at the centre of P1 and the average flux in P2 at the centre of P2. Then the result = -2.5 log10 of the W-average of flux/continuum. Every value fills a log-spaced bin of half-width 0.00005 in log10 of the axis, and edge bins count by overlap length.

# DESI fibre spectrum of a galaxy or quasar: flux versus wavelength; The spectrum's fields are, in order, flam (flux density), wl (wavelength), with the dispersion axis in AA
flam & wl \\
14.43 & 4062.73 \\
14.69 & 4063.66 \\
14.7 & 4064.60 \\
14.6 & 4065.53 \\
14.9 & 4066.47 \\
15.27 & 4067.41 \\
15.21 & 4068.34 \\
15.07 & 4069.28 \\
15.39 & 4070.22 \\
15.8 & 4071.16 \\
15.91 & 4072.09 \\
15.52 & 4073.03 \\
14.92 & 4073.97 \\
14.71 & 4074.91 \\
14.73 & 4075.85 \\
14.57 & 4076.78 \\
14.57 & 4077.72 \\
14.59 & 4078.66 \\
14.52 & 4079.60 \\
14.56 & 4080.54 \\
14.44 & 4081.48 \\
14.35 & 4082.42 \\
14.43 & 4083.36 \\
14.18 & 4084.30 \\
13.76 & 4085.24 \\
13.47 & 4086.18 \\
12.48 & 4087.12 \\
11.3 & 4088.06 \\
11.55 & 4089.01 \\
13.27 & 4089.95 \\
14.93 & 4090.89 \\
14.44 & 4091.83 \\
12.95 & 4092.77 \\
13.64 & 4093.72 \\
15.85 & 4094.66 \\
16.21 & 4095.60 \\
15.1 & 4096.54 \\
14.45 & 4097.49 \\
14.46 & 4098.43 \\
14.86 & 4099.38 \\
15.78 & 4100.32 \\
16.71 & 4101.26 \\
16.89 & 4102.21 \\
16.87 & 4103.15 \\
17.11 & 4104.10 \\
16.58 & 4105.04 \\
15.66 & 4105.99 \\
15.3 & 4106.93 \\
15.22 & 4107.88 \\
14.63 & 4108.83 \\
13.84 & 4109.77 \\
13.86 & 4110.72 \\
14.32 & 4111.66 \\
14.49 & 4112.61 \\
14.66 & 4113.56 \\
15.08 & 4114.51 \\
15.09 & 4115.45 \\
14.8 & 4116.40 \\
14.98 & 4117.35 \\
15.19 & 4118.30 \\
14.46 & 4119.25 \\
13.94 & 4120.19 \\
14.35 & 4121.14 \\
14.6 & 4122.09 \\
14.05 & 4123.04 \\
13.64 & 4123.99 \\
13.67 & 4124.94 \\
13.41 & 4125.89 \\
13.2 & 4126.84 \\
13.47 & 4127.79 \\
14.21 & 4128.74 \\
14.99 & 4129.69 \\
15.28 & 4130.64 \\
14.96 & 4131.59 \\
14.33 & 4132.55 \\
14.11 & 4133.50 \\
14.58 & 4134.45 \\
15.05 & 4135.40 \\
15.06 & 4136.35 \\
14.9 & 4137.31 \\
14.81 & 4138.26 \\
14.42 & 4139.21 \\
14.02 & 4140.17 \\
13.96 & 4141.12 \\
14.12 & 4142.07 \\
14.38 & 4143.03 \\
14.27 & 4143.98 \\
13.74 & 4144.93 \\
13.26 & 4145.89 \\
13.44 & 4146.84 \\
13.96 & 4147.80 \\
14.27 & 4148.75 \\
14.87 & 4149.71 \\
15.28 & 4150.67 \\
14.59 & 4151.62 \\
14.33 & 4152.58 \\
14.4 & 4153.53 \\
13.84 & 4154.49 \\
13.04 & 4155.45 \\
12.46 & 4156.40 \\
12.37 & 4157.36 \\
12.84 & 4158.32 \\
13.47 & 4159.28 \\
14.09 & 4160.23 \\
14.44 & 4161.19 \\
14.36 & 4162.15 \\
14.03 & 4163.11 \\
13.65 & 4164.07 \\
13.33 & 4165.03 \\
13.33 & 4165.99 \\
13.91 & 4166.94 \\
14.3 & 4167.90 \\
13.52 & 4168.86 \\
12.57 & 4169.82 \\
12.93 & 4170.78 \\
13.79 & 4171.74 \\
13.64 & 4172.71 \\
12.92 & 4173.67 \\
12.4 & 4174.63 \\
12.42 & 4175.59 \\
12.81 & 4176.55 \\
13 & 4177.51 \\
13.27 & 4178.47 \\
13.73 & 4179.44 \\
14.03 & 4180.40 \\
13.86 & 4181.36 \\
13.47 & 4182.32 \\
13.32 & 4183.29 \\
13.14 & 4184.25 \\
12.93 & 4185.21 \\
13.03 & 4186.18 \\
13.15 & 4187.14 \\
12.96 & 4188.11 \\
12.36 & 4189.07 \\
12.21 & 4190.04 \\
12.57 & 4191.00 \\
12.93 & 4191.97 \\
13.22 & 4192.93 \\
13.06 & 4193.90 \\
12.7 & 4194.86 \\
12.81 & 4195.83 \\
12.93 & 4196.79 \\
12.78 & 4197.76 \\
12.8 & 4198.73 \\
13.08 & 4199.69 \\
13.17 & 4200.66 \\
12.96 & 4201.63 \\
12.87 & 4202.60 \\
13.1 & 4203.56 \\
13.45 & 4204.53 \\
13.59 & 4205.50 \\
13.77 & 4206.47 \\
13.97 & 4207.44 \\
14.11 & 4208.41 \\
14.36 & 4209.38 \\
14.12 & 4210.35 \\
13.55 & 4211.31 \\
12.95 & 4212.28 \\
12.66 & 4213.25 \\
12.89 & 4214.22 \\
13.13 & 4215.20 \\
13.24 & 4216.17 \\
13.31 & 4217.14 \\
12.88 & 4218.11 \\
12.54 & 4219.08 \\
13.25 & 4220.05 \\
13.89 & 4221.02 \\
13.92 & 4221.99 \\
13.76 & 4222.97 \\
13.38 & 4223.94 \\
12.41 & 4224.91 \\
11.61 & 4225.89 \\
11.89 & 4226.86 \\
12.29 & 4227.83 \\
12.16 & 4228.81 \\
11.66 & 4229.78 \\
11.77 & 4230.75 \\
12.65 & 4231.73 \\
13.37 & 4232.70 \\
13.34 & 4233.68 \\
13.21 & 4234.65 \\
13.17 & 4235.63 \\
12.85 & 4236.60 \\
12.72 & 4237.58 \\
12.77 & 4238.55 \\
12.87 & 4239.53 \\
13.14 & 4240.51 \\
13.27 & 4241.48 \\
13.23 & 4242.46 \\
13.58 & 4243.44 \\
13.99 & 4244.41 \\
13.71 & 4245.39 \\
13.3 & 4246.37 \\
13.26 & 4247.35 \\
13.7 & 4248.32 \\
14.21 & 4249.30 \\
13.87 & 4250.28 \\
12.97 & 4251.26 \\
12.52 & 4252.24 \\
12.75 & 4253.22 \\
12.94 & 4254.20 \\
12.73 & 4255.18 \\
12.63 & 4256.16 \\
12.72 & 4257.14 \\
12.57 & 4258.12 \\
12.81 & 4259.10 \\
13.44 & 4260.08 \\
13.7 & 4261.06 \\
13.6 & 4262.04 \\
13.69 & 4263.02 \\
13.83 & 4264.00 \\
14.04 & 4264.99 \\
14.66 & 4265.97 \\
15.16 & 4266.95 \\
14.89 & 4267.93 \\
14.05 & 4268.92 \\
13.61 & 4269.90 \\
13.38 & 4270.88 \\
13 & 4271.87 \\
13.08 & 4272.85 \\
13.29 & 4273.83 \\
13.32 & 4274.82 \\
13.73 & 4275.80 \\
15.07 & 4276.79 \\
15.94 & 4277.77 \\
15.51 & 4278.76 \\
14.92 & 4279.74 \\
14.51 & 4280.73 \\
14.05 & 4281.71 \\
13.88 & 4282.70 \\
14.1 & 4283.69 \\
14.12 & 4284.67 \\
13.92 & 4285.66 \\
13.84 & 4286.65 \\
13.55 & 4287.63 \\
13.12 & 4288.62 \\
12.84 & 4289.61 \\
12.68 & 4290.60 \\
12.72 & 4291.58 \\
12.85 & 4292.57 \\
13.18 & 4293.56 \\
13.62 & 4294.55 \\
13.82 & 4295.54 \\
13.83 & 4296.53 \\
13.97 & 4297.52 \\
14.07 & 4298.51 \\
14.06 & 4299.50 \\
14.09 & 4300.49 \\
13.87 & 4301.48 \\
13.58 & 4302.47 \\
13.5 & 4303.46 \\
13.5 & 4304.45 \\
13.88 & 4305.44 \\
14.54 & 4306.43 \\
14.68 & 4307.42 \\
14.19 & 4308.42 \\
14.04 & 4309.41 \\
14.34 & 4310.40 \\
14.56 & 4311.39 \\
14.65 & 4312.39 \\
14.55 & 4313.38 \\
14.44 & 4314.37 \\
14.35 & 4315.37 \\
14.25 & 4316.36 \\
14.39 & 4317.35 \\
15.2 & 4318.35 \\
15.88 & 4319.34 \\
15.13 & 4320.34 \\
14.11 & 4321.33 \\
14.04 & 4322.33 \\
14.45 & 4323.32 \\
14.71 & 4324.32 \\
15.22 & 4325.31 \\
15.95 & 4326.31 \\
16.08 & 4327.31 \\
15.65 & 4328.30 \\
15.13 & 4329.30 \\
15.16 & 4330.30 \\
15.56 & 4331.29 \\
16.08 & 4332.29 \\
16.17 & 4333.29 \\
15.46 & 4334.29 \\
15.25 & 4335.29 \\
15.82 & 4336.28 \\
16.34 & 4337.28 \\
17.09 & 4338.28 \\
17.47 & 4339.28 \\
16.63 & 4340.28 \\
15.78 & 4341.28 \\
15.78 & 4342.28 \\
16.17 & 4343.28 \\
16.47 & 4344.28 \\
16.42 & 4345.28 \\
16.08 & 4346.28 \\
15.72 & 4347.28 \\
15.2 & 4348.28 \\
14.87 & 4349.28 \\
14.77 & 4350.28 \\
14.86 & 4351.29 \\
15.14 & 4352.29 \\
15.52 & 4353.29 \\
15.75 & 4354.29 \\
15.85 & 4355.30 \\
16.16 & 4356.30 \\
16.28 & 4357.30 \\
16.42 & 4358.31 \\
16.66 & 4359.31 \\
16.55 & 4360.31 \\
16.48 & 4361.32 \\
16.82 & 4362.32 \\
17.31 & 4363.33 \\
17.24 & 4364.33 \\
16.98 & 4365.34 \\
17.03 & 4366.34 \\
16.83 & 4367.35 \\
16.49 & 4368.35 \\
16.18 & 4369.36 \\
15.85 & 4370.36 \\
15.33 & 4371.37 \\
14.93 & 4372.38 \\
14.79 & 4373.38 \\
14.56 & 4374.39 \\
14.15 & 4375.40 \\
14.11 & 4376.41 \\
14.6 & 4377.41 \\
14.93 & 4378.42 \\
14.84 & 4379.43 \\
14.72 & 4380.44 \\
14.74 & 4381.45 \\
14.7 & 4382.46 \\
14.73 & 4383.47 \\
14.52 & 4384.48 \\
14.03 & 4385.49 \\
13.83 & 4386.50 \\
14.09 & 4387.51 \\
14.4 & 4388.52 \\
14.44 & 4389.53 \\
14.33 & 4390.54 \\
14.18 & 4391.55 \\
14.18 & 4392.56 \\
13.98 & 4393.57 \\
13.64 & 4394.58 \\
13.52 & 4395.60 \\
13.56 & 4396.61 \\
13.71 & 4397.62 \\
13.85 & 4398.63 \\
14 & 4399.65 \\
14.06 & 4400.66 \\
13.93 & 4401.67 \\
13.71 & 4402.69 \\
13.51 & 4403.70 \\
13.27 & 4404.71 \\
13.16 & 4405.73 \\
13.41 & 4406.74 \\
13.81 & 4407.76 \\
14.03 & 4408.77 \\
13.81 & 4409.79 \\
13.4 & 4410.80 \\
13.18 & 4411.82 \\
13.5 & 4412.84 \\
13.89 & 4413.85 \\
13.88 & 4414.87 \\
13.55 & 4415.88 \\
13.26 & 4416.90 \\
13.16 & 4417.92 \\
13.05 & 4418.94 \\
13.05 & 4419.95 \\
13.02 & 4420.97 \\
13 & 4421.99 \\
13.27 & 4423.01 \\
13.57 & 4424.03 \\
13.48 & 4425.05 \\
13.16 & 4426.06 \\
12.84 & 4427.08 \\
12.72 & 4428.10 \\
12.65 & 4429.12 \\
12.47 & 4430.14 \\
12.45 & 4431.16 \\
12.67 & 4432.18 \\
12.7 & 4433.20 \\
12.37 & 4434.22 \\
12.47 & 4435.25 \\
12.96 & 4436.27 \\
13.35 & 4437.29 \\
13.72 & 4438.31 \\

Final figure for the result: 0.092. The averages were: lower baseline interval 14.8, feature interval 13.3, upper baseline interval 13.9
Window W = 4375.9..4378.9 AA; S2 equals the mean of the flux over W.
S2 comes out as 14.6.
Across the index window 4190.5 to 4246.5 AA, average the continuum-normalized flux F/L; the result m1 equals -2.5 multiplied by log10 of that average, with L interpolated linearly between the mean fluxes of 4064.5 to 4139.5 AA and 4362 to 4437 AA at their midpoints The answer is 0.11 mag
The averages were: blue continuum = 14.7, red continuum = 14.1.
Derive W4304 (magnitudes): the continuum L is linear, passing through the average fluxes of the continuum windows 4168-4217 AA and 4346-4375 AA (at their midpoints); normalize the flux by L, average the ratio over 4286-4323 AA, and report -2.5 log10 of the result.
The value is 0.08 mag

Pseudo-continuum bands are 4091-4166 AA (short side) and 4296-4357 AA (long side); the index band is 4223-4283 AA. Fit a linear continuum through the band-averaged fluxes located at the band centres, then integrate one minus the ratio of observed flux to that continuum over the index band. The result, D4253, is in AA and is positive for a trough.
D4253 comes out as 6.0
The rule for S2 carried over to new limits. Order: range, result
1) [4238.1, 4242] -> 13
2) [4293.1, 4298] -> 13.7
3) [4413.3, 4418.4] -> 13.6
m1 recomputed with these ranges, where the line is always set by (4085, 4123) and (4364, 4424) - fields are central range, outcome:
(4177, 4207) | 0.11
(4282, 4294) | 0.08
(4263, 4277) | 0.04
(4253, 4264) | 0.11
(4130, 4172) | 0.04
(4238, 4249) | 0.09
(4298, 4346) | -0.05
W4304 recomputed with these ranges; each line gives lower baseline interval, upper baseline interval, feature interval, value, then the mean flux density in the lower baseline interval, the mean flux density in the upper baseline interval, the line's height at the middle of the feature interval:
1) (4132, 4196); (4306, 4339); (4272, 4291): 0.06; 13.6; 15.1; 14.7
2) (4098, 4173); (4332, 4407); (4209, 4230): 0.13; 14.4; 15.2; 14.7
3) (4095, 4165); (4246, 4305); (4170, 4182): 0.08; 14.5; 13.7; 14.2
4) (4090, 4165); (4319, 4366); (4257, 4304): 0.12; 14.5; 15.8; 15.5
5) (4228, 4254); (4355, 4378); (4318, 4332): -0.01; 13.1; 16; 15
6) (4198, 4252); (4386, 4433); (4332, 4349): -0.20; 13.2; 13.5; 13.4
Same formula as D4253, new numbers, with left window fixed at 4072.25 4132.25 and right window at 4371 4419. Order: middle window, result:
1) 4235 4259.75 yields 2.0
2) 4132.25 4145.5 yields 0.1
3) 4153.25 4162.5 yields 0.6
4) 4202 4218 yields 1.1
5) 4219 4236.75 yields 1.9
